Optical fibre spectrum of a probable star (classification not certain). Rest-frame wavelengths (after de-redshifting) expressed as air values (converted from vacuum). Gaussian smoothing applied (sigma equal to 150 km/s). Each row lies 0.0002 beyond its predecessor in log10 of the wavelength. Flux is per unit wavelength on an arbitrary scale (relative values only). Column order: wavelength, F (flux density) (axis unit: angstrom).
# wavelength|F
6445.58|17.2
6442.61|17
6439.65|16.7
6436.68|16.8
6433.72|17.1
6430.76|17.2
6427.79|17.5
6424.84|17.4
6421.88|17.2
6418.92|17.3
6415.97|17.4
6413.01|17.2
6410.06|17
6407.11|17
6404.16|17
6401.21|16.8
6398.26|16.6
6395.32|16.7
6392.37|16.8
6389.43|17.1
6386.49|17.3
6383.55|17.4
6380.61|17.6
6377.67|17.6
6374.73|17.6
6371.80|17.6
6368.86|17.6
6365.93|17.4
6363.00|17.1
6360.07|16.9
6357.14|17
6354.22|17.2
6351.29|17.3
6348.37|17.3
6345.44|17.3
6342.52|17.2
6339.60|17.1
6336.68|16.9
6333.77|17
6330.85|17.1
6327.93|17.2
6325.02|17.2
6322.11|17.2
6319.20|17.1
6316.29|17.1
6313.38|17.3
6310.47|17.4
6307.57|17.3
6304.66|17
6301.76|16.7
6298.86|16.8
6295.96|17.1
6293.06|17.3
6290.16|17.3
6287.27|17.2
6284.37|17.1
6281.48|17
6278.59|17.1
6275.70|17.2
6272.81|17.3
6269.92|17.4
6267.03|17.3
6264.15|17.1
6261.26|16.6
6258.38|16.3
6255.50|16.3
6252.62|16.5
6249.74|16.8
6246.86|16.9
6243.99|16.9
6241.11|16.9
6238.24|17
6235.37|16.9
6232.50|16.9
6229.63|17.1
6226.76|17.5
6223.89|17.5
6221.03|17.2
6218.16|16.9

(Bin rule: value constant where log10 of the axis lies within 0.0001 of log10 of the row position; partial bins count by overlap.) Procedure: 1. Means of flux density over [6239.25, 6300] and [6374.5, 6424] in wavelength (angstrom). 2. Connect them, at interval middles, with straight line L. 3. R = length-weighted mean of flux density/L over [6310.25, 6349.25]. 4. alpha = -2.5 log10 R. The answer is -0.01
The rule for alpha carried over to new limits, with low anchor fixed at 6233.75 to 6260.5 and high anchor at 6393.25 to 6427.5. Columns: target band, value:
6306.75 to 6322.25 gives -0.02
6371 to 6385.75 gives -0.03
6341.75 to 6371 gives -0.02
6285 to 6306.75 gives -0.02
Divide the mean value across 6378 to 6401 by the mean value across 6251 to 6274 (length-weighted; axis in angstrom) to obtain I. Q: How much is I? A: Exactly 1.01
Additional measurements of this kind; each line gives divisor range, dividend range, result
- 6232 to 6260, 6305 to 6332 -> 1.03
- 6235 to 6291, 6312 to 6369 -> 1.01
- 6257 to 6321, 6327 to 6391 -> 1.01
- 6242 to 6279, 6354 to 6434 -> 1.02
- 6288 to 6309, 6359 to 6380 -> 1.02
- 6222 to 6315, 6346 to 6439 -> 1.01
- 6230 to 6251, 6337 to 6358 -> 1.02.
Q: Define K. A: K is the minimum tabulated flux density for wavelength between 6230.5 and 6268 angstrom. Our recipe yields 16.3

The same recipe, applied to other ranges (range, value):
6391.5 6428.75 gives 16.6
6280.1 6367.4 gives 16.7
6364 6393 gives 16.8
